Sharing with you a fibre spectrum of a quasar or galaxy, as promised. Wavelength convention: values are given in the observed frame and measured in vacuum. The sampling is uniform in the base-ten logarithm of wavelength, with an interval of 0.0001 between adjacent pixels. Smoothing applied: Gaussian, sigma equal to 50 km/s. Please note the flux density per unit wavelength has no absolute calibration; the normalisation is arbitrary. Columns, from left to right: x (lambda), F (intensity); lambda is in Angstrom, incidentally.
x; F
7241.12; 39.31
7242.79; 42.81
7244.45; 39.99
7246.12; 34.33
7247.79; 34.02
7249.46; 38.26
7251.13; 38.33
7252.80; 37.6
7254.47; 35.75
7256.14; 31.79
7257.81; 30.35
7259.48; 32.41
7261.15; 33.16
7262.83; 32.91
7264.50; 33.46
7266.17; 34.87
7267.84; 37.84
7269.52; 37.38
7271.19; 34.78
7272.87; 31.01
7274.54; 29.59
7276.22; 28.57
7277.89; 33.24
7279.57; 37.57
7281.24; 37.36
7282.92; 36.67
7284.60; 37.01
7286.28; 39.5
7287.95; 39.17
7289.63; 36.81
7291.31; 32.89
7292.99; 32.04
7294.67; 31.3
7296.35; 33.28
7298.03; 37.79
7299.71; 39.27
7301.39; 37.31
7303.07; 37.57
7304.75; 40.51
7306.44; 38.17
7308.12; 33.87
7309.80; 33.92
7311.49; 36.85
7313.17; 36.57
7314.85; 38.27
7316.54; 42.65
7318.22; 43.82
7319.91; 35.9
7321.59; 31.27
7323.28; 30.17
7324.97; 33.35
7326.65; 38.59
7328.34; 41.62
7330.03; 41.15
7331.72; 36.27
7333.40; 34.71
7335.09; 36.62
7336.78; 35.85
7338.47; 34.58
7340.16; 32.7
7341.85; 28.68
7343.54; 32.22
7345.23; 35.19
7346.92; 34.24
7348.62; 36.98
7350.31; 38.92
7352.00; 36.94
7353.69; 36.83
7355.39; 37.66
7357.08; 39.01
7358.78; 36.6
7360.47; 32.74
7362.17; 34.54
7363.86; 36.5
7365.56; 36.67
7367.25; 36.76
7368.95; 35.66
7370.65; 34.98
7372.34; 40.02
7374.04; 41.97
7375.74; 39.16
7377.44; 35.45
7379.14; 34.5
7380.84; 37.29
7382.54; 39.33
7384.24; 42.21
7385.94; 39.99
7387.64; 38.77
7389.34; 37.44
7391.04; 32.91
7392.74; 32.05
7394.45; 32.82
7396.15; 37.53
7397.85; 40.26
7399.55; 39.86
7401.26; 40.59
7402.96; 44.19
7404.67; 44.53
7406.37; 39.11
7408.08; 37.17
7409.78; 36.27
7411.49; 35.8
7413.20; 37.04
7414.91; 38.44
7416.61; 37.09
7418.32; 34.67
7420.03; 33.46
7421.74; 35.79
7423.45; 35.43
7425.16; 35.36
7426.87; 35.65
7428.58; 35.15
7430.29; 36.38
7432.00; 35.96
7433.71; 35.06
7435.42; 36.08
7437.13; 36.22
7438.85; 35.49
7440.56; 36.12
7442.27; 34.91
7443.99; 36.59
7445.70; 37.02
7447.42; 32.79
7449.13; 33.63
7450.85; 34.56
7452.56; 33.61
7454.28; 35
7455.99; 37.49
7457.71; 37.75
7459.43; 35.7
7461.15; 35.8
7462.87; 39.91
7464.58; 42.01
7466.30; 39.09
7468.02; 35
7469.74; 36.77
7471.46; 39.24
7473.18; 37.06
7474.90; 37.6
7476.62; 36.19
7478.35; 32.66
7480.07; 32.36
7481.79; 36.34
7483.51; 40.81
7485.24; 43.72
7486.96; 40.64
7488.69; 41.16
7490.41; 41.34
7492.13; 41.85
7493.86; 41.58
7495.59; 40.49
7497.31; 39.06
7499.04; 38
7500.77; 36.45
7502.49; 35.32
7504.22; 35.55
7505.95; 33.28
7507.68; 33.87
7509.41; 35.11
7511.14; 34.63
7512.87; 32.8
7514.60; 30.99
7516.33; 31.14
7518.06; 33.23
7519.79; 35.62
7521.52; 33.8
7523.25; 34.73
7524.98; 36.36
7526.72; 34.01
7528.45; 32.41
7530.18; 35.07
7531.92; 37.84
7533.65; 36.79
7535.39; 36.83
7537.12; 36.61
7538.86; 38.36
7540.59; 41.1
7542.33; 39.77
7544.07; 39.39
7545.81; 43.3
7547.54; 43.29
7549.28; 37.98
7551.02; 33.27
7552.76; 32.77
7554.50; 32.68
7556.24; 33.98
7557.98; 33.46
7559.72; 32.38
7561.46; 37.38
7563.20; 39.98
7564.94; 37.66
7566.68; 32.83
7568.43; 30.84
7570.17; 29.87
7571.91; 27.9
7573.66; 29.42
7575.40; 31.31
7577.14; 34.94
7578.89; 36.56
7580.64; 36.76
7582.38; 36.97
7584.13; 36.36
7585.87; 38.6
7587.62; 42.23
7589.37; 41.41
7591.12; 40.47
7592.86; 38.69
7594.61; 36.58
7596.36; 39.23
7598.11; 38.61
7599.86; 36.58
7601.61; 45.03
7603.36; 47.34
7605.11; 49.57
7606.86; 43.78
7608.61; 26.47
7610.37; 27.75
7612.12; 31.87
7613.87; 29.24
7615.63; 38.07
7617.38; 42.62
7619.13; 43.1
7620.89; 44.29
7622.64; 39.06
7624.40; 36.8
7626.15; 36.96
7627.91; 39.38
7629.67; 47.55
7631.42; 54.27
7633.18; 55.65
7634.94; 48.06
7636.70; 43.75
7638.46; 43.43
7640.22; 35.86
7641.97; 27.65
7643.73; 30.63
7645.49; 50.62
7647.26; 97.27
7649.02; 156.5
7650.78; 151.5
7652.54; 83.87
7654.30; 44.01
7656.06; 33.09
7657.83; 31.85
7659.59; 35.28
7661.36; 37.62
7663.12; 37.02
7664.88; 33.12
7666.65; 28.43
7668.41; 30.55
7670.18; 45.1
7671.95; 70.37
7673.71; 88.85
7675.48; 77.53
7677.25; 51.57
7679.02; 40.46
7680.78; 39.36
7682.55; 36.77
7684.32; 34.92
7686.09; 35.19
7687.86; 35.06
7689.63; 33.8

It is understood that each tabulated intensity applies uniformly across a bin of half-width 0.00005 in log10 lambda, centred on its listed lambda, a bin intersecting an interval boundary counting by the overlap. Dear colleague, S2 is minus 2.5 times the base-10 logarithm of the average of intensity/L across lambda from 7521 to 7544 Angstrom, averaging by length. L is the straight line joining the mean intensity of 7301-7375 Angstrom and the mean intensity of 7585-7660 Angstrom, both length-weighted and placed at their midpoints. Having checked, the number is 0.20 mag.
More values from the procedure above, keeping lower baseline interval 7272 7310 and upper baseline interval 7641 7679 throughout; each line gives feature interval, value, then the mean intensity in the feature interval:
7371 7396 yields 0.11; 37.4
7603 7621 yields 0.41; 38.1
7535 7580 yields 0.42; 35.5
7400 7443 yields 0.18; 36.9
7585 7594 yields 0.33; 40.2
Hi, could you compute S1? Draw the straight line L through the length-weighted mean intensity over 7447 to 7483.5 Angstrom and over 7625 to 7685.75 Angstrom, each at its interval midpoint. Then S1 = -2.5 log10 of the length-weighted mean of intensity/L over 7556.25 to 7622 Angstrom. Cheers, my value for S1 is 0.26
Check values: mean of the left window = 36.4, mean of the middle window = 36.9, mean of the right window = 52.7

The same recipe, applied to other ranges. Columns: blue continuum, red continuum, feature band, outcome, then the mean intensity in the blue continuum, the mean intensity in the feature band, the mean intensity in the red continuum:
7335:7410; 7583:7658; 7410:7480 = 0.11 mag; 37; 36.1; 47.7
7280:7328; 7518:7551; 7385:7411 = -0.04 mag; 36.6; 38.2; 37.2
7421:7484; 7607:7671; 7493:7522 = 0.12 mag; 36.2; 35.4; 47.7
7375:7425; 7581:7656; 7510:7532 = 0.26 mag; 37.5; 33.9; 47.8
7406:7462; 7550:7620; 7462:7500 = -0.08 mag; 35.8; 38.8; 36.4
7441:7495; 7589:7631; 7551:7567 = 0.11 mag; 37.4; 34.8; 39.3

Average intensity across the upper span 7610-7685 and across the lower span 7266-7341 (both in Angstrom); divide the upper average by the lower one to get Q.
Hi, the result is 1.38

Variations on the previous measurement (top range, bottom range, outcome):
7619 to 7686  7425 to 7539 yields 1.42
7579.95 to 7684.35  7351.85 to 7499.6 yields 1.26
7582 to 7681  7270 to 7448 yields 1.30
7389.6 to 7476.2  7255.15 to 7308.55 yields 1.05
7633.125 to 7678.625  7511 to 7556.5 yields 1.57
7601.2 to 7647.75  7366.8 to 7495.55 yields 1.14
